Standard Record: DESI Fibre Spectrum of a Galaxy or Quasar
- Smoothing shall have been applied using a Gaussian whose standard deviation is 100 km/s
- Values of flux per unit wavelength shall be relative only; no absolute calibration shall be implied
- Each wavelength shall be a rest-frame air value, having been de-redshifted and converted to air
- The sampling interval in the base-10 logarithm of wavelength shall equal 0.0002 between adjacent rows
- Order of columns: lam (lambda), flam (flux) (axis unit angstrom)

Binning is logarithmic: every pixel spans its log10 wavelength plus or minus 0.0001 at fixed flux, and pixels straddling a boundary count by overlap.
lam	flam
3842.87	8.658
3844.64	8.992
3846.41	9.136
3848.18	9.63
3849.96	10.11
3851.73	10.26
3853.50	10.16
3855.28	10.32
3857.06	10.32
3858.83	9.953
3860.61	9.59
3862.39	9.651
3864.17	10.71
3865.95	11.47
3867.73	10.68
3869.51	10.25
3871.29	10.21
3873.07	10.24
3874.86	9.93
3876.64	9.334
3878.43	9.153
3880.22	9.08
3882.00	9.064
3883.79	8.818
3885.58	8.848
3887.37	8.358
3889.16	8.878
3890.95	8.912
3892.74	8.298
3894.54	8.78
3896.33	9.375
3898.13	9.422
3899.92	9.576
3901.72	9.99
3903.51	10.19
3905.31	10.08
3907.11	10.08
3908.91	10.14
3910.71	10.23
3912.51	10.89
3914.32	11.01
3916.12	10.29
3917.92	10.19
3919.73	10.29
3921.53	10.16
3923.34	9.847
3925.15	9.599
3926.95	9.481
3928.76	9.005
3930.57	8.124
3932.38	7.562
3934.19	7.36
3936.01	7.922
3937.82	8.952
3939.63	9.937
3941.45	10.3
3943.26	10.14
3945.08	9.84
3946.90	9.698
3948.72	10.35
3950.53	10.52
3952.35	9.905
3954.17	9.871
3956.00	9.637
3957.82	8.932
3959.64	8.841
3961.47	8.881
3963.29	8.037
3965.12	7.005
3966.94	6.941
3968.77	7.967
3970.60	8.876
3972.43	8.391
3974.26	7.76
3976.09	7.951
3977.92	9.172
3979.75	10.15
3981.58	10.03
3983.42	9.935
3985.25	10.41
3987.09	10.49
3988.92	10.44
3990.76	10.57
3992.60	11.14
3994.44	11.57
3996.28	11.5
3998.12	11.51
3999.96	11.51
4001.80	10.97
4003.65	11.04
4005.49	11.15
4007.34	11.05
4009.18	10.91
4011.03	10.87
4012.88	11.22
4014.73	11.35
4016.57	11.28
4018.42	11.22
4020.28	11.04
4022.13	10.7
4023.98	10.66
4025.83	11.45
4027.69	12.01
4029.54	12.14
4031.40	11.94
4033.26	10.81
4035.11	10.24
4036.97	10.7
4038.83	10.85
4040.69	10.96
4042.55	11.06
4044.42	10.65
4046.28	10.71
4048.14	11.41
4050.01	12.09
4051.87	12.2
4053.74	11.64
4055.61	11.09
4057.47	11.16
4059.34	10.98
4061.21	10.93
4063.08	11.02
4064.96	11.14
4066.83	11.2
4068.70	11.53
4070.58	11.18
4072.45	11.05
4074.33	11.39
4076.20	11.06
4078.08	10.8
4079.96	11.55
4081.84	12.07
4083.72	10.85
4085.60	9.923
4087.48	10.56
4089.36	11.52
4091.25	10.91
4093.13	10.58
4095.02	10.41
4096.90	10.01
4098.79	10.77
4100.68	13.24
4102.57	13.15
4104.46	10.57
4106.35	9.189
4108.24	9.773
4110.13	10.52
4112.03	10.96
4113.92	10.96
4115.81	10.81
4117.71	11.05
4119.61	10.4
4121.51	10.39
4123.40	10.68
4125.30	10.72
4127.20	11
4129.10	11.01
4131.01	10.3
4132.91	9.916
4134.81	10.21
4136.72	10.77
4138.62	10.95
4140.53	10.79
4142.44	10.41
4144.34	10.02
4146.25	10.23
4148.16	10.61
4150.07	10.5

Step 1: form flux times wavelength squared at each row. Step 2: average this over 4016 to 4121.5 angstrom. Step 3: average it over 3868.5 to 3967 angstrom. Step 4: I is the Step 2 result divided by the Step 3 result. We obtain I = 1.27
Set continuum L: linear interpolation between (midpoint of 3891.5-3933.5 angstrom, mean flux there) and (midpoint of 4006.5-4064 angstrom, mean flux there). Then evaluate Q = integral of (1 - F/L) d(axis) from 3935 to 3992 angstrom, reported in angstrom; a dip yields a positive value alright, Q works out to 5.5 angstrom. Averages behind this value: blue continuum 9.66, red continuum 11.2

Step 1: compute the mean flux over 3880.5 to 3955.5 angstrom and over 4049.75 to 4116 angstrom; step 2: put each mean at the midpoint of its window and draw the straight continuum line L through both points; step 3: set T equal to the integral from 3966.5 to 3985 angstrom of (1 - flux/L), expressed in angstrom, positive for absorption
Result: 2.3 angstrom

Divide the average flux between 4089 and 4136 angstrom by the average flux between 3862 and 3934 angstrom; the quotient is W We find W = 1.12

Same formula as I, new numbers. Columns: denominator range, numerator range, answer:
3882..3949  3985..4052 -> 1.24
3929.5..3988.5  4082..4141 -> 1.28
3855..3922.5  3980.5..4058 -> 1.21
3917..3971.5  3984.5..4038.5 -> 1.26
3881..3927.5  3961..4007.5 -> 1.06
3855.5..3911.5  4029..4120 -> 1.26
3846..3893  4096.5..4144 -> 1.26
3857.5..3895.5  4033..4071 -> 1.27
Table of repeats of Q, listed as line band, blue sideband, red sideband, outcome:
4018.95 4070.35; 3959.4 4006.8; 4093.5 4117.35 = -4.49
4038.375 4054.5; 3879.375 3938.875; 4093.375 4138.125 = -1.61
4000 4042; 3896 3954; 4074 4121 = -3.03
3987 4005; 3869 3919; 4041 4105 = -1.00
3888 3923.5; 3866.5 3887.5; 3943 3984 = -1.61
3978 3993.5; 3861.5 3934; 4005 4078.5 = 0.36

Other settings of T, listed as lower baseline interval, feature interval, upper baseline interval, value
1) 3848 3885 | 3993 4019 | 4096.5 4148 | -2.2 angstrom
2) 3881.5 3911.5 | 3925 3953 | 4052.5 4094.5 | 1.4 angstrom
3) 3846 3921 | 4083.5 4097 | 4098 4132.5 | 0.1 angstrom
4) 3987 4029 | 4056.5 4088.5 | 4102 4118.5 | -0.6 angstrom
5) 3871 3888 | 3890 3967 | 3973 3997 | 1.6 angstrom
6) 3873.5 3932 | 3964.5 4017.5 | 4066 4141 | 0.0 angstrom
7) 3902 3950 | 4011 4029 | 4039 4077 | -0.7 angstrom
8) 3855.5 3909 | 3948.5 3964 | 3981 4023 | 1.5 angstrom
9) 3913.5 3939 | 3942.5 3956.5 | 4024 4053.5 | -0.5 angstrom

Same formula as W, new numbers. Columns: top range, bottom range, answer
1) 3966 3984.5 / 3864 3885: 0.89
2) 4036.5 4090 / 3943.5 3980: 1.25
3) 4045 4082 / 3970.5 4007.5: 1.10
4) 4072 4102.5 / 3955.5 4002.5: 1.16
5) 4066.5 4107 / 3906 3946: 1.15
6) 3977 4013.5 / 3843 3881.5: 1.09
